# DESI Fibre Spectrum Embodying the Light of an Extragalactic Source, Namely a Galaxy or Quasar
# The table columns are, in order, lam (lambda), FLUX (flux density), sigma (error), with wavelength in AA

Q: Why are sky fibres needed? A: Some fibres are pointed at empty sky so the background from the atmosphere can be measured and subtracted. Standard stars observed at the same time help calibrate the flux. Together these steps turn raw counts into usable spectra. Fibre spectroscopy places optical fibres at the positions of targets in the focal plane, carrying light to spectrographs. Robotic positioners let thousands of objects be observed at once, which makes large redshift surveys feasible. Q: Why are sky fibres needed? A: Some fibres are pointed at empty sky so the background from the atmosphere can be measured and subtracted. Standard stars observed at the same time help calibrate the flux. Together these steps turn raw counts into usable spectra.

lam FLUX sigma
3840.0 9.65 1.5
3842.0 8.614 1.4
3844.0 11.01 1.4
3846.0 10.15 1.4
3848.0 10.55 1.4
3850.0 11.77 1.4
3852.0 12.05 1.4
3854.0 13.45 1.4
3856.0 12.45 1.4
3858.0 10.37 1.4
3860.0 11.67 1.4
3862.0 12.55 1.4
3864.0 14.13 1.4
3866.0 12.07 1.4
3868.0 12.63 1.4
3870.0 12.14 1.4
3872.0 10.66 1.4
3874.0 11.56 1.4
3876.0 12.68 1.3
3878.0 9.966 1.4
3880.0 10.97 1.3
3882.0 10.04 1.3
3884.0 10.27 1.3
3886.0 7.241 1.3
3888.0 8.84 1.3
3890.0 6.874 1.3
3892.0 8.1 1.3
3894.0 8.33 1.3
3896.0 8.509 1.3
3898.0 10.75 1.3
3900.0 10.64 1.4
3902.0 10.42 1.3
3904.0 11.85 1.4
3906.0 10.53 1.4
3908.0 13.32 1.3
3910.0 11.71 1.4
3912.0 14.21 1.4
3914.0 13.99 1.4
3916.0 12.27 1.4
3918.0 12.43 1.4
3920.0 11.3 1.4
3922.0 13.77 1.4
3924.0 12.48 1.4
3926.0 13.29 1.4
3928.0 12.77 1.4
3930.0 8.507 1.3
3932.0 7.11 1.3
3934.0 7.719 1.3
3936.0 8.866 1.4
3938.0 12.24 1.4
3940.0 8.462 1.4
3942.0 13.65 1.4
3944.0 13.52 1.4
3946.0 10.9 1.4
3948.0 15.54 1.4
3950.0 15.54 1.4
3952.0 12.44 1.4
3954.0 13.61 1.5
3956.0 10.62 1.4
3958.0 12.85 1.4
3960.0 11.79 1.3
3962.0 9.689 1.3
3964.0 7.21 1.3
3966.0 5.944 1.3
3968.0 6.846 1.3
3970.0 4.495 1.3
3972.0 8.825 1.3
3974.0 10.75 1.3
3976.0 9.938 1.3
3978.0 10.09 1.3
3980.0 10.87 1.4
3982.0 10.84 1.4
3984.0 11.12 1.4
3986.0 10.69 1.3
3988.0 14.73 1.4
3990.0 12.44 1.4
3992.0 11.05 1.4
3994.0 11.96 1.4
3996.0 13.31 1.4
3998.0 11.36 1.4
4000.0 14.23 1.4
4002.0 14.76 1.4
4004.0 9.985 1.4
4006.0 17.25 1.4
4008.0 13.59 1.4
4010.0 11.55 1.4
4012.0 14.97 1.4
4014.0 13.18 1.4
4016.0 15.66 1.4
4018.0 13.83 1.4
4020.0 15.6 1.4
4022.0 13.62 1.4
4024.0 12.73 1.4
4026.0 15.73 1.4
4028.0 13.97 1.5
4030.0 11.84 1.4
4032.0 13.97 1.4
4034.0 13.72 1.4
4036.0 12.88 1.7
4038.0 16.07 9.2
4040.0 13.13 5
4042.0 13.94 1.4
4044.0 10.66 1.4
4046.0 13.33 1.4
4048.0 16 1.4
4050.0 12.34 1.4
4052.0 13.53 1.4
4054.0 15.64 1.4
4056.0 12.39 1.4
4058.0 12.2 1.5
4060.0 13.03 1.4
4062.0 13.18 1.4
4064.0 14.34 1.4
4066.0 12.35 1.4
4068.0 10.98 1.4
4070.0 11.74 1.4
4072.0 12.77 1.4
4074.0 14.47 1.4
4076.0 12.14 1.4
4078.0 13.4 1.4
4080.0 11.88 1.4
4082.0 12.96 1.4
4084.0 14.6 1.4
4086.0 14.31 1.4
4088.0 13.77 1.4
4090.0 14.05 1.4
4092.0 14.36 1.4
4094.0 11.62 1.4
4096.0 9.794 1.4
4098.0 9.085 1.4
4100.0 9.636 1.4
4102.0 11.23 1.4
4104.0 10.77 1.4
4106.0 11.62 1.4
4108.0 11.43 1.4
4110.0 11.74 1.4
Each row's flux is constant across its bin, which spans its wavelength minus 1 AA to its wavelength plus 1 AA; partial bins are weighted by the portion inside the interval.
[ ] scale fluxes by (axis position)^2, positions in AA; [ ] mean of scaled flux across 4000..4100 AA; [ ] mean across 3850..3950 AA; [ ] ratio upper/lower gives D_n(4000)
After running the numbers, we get 1.3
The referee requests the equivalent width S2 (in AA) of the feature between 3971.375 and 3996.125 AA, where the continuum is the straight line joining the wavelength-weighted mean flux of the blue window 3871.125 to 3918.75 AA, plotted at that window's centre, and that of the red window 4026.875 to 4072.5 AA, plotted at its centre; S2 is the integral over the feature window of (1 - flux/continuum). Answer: 1.8 AA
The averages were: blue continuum 10.7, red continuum 13.2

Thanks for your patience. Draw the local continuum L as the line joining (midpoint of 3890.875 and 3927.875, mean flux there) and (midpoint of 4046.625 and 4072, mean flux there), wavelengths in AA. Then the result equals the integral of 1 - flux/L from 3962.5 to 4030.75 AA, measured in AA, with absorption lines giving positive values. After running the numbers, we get 3.4 AA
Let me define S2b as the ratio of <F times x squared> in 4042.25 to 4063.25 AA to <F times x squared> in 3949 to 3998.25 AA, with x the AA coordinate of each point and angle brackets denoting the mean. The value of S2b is 1.28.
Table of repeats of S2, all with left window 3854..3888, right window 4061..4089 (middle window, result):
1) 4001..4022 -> -2.50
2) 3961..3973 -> 4.92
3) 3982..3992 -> 0.27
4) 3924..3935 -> 1.58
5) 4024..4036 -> -0.94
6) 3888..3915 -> 2.23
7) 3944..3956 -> -1.35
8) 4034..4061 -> -1.38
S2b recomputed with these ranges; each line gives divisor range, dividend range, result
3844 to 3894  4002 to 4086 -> 1.35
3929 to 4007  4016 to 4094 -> 1.27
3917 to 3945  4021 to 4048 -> 1.28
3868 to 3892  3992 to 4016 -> 1.40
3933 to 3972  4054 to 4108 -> 1.25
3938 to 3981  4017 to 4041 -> 1.35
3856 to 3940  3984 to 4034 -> 1.29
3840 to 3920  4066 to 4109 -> 1.23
